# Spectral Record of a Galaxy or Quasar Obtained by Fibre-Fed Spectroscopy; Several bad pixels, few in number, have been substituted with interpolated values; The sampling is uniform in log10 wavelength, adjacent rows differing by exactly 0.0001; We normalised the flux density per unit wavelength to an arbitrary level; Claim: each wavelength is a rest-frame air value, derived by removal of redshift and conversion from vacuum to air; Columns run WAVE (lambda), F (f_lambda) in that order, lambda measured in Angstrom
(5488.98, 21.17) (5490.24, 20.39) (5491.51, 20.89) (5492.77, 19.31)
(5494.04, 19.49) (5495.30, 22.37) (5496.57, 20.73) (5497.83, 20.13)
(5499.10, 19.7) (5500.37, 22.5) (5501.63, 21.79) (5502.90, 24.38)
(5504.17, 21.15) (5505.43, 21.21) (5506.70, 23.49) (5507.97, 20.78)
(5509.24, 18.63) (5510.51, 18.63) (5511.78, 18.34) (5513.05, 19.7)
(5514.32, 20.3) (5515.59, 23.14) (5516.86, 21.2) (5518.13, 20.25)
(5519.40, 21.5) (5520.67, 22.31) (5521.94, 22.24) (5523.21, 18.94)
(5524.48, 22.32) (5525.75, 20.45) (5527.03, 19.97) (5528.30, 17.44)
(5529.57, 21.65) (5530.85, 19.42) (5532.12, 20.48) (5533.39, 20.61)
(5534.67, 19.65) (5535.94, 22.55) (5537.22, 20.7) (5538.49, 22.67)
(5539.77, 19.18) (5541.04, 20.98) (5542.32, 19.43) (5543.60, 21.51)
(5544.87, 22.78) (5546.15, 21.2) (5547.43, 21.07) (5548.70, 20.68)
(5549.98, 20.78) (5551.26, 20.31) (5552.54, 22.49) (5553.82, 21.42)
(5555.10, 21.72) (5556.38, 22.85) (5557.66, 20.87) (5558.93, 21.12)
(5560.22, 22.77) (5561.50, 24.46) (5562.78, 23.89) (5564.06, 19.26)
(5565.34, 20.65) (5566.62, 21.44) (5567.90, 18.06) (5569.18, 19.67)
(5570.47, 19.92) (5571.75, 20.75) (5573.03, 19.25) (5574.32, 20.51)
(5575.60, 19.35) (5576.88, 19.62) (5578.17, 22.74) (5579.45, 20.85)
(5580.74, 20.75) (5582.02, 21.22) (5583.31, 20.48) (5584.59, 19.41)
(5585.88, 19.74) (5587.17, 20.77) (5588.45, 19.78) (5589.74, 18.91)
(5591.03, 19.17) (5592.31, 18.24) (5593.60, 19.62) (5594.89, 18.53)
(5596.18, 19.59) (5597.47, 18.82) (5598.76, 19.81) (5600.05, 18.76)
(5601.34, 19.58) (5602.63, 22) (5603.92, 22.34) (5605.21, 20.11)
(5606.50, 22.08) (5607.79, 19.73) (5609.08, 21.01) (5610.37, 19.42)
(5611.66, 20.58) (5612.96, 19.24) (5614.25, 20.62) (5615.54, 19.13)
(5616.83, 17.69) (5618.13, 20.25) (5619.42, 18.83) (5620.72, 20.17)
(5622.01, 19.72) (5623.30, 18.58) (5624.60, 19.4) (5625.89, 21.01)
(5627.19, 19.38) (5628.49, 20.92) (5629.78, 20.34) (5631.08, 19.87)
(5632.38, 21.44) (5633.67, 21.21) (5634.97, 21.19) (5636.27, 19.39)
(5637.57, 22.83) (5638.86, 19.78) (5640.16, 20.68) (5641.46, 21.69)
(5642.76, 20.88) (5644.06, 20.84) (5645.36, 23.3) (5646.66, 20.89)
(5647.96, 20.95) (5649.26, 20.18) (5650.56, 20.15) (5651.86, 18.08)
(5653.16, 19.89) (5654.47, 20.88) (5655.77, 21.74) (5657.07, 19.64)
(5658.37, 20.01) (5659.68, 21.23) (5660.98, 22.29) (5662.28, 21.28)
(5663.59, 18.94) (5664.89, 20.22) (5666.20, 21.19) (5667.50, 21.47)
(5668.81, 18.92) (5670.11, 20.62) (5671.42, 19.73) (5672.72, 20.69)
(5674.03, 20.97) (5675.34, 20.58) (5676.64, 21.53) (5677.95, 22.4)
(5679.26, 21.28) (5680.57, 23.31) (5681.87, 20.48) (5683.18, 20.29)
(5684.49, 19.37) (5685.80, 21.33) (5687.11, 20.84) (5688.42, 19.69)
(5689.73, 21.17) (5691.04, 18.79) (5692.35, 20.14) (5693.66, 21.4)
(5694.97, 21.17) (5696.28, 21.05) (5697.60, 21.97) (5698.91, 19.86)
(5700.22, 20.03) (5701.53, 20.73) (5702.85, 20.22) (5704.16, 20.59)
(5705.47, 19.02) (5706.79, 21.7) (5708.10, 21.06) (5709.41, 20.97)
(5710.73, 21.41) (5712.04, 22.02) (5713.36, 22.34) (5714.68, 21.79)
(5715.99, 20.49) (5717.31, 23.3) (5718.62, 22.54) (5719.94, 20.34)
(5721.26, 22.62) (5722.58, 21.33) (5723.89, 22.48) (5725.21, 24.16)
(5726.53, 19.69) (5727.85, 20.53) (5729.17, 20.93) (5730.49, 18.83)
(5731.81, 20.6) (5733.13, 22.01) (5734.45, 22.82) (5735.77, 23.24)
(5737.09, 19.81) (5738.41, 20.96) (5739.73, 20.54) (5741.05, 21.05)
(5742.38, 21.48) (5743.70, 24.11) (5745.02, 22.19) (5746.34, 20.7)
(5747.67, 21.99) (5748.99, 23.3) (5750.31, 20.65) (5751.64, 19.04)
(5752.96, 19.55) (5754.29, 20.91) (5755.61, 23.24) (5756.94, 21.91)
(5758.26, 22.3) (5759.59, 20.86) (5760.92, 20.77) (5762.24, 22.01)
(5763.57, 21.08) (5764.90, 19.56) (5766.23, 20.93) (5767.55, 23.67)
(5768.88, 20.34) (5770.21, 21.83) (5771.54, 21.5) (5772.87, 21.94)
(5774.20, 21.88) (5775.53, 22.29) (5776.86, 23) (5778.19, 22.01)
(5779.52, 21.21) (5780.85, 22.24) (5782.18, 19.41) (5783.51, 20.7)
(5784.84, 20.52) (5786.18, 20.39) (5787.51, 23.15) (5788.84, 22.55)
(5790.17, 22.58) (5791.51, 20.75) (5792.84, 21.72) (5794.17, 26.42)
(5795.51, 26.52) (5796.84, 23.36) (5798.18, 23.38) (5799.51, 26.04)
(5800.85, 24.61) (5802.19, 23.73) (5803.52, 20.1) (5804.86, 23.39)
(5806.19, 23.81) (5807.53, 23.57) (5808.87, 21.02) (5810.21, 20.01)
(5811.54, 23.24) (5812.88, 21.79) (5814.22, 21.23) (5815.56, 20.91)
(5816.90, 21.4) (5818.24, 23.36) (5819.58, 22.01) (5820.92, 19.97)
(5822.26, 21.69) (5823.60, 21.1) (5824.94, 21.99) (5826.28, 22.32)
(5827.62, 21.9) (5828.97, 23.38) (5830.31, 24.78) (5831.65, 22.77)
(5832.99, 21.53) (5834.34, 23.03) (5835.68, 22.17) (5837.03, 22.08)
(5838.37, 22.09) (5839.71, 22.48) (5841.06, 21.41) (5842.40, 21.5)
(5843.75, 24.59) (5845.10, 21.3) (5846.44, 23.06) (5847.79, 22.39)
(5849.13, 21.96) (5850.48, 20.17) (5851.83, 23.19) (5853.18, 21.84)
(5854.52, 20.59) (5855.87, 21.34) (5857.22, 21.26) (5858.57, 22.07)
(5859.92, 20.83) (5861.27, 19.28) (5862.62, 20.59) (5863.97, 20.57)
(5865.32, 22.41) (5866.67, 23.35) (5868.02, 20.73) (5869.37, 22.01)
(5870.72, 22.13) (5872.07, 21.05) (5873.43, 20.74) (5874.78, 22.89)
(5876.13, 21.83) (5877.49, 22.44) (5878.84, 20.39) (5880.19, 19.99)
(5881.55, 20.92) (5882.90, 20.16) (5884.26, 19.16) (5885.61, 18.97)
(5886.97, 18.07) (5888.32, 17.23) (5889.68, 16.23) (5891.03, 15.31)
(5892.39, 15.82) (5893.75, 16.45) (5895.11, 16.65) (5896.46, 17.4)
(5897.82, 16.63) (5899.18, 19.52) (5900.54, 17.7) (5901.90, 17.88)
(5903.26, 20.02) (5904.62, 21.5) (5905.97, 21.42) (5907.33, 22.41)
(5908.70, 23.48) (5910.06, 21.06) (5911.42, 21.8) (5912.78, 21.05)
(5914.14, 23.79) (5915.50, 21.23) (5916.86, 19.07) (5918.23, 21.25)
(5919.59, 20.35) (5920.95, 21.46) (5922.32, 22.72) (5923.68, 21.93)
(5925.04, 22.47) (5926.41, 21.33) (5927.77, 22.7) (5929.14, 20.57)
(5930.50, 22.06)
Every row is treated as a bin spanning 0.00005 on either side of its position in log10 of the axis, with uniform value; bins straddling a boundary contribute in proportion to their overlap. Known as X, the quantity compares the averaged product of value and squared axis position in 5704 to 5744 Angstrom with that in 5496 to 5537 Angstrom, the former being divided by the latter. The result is 1.11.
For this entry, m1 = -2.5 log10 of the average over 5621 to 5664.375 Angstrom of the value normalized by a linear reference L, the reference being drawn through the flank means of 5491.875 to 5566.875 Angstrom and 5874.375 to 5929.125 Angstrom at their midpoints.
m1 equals 0.01 mag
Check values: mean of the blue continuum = 21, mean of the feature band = 20.6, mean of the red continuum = 20.1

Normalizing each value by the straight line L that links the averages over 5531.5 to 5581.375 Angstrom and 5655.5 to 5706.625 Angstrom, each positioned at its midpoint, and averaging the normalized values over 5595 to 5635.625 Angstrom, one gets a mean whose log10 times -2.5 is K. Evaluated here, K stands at 0.041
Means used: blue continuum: 21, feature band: 20.1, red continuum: 20.7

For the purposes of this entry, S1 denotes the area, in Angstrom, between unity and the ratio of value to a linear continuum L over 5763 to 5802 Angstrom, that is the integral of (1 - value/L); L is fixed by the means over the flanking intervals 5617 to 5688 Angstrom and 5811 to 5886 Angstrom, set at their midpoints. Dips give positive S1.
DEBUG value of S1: -1.8 Angstrom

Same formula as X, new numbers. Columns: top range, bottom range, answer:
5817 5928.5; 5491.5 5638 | 1.14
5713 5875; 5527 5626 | 1.16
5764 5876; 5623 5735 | 1.11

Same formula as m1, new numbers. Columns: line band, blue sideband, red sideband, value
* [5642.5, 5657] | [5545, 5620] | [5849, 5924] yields -0.013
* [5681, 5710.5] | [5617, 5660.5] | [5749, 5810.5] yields 0.027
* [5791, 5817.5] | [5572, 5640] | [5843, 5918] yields -0.126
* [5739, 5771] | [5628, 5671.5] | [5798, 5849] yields 0.015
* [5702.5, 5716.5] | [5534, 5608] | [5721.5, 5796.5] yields 0.015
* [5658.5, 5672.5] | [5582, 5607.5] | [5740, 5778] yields 0.003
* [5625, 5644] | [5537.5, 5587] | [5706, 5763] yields 0.022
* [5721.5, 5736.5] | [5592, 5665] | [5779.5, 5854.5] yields -0.009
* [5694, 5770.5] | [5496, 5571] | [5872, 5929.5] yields -0.042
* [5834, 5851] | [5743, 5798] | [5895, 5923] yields -0.052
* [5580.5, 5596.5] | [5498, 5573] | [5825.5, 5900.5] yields 0.067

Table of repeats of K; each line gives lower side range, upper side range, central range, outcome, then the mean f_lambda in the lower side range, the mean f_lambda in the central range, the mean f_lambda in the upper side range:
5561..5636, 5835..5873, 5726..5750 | -0.02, 20.2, 21.4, 21.7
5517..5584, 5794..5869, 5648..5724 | 0.04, 20.9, 20.8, 22.2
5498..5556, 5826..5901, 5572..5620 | 0.05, 20.9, 20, 20.8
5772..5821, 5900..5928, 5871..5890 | 0.08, 22.4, 20.1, 21.3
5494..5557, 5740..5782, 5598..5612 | 0.04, 21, 20.5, 21.6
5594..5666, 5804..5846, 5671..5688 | -0.01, 20.3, 21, 22.2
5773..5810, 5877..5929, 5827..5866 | -0.03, 22.6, 21.9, 19.9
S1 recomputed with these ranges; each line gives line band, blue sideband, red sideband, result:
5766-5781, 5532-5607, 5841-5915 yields -1.0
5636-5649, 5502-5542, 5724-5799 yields 0.1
